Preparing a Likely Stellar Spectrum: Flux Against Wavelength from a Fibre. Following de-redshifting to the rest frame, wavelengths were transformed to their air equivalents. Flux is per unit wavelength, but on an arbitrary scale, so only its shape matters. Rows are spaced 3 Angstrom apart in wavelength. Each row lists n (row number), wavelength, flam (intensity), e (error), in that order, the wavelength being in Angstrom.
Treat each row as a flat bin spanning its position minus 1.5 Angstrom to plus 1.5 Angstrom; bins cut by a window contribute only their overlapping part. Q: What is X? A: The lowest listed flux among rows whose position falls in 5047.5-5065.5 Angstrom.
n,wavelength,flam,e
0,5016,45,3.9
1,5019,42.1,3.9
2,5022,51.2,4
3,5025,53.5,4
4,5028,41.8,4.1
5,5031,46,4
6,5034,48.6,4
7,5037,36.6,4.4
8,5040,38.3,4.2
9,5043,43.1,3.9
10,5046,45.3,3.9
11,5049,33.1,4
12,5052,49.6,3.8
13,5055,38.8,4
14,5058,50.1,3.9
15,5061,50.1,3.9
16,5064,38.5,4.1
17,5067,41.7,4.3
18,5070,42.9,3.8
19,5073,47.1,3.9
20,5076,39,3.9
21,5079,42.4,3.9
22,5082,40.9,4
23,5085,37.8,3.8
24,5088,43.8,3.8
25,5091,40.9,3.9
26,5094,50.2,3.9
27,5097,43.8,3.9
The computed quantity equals 33.1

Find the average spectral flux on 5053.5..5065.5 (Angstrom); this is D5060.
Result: 44.4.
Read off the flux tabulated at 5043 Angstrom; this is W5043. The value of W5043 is 43.1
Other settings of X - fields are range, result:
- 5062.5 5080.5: 38.5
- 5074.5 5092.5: 37.8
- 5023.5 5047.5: 36.6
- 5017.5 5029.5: 41.8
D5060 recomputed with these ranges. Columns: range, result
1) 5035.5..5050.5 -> 39.3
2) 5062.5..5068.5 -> 40.1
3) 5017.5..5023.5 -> 46.7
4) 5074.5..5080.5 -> 40.7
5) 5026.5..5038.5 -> 43.2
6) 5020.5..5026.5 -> 52.4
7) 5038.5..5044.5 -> 40.7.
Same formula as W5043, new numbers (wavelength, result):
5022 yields 51.2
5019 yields 42.1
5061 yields 50.1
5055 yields 38.8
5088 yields 43.8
